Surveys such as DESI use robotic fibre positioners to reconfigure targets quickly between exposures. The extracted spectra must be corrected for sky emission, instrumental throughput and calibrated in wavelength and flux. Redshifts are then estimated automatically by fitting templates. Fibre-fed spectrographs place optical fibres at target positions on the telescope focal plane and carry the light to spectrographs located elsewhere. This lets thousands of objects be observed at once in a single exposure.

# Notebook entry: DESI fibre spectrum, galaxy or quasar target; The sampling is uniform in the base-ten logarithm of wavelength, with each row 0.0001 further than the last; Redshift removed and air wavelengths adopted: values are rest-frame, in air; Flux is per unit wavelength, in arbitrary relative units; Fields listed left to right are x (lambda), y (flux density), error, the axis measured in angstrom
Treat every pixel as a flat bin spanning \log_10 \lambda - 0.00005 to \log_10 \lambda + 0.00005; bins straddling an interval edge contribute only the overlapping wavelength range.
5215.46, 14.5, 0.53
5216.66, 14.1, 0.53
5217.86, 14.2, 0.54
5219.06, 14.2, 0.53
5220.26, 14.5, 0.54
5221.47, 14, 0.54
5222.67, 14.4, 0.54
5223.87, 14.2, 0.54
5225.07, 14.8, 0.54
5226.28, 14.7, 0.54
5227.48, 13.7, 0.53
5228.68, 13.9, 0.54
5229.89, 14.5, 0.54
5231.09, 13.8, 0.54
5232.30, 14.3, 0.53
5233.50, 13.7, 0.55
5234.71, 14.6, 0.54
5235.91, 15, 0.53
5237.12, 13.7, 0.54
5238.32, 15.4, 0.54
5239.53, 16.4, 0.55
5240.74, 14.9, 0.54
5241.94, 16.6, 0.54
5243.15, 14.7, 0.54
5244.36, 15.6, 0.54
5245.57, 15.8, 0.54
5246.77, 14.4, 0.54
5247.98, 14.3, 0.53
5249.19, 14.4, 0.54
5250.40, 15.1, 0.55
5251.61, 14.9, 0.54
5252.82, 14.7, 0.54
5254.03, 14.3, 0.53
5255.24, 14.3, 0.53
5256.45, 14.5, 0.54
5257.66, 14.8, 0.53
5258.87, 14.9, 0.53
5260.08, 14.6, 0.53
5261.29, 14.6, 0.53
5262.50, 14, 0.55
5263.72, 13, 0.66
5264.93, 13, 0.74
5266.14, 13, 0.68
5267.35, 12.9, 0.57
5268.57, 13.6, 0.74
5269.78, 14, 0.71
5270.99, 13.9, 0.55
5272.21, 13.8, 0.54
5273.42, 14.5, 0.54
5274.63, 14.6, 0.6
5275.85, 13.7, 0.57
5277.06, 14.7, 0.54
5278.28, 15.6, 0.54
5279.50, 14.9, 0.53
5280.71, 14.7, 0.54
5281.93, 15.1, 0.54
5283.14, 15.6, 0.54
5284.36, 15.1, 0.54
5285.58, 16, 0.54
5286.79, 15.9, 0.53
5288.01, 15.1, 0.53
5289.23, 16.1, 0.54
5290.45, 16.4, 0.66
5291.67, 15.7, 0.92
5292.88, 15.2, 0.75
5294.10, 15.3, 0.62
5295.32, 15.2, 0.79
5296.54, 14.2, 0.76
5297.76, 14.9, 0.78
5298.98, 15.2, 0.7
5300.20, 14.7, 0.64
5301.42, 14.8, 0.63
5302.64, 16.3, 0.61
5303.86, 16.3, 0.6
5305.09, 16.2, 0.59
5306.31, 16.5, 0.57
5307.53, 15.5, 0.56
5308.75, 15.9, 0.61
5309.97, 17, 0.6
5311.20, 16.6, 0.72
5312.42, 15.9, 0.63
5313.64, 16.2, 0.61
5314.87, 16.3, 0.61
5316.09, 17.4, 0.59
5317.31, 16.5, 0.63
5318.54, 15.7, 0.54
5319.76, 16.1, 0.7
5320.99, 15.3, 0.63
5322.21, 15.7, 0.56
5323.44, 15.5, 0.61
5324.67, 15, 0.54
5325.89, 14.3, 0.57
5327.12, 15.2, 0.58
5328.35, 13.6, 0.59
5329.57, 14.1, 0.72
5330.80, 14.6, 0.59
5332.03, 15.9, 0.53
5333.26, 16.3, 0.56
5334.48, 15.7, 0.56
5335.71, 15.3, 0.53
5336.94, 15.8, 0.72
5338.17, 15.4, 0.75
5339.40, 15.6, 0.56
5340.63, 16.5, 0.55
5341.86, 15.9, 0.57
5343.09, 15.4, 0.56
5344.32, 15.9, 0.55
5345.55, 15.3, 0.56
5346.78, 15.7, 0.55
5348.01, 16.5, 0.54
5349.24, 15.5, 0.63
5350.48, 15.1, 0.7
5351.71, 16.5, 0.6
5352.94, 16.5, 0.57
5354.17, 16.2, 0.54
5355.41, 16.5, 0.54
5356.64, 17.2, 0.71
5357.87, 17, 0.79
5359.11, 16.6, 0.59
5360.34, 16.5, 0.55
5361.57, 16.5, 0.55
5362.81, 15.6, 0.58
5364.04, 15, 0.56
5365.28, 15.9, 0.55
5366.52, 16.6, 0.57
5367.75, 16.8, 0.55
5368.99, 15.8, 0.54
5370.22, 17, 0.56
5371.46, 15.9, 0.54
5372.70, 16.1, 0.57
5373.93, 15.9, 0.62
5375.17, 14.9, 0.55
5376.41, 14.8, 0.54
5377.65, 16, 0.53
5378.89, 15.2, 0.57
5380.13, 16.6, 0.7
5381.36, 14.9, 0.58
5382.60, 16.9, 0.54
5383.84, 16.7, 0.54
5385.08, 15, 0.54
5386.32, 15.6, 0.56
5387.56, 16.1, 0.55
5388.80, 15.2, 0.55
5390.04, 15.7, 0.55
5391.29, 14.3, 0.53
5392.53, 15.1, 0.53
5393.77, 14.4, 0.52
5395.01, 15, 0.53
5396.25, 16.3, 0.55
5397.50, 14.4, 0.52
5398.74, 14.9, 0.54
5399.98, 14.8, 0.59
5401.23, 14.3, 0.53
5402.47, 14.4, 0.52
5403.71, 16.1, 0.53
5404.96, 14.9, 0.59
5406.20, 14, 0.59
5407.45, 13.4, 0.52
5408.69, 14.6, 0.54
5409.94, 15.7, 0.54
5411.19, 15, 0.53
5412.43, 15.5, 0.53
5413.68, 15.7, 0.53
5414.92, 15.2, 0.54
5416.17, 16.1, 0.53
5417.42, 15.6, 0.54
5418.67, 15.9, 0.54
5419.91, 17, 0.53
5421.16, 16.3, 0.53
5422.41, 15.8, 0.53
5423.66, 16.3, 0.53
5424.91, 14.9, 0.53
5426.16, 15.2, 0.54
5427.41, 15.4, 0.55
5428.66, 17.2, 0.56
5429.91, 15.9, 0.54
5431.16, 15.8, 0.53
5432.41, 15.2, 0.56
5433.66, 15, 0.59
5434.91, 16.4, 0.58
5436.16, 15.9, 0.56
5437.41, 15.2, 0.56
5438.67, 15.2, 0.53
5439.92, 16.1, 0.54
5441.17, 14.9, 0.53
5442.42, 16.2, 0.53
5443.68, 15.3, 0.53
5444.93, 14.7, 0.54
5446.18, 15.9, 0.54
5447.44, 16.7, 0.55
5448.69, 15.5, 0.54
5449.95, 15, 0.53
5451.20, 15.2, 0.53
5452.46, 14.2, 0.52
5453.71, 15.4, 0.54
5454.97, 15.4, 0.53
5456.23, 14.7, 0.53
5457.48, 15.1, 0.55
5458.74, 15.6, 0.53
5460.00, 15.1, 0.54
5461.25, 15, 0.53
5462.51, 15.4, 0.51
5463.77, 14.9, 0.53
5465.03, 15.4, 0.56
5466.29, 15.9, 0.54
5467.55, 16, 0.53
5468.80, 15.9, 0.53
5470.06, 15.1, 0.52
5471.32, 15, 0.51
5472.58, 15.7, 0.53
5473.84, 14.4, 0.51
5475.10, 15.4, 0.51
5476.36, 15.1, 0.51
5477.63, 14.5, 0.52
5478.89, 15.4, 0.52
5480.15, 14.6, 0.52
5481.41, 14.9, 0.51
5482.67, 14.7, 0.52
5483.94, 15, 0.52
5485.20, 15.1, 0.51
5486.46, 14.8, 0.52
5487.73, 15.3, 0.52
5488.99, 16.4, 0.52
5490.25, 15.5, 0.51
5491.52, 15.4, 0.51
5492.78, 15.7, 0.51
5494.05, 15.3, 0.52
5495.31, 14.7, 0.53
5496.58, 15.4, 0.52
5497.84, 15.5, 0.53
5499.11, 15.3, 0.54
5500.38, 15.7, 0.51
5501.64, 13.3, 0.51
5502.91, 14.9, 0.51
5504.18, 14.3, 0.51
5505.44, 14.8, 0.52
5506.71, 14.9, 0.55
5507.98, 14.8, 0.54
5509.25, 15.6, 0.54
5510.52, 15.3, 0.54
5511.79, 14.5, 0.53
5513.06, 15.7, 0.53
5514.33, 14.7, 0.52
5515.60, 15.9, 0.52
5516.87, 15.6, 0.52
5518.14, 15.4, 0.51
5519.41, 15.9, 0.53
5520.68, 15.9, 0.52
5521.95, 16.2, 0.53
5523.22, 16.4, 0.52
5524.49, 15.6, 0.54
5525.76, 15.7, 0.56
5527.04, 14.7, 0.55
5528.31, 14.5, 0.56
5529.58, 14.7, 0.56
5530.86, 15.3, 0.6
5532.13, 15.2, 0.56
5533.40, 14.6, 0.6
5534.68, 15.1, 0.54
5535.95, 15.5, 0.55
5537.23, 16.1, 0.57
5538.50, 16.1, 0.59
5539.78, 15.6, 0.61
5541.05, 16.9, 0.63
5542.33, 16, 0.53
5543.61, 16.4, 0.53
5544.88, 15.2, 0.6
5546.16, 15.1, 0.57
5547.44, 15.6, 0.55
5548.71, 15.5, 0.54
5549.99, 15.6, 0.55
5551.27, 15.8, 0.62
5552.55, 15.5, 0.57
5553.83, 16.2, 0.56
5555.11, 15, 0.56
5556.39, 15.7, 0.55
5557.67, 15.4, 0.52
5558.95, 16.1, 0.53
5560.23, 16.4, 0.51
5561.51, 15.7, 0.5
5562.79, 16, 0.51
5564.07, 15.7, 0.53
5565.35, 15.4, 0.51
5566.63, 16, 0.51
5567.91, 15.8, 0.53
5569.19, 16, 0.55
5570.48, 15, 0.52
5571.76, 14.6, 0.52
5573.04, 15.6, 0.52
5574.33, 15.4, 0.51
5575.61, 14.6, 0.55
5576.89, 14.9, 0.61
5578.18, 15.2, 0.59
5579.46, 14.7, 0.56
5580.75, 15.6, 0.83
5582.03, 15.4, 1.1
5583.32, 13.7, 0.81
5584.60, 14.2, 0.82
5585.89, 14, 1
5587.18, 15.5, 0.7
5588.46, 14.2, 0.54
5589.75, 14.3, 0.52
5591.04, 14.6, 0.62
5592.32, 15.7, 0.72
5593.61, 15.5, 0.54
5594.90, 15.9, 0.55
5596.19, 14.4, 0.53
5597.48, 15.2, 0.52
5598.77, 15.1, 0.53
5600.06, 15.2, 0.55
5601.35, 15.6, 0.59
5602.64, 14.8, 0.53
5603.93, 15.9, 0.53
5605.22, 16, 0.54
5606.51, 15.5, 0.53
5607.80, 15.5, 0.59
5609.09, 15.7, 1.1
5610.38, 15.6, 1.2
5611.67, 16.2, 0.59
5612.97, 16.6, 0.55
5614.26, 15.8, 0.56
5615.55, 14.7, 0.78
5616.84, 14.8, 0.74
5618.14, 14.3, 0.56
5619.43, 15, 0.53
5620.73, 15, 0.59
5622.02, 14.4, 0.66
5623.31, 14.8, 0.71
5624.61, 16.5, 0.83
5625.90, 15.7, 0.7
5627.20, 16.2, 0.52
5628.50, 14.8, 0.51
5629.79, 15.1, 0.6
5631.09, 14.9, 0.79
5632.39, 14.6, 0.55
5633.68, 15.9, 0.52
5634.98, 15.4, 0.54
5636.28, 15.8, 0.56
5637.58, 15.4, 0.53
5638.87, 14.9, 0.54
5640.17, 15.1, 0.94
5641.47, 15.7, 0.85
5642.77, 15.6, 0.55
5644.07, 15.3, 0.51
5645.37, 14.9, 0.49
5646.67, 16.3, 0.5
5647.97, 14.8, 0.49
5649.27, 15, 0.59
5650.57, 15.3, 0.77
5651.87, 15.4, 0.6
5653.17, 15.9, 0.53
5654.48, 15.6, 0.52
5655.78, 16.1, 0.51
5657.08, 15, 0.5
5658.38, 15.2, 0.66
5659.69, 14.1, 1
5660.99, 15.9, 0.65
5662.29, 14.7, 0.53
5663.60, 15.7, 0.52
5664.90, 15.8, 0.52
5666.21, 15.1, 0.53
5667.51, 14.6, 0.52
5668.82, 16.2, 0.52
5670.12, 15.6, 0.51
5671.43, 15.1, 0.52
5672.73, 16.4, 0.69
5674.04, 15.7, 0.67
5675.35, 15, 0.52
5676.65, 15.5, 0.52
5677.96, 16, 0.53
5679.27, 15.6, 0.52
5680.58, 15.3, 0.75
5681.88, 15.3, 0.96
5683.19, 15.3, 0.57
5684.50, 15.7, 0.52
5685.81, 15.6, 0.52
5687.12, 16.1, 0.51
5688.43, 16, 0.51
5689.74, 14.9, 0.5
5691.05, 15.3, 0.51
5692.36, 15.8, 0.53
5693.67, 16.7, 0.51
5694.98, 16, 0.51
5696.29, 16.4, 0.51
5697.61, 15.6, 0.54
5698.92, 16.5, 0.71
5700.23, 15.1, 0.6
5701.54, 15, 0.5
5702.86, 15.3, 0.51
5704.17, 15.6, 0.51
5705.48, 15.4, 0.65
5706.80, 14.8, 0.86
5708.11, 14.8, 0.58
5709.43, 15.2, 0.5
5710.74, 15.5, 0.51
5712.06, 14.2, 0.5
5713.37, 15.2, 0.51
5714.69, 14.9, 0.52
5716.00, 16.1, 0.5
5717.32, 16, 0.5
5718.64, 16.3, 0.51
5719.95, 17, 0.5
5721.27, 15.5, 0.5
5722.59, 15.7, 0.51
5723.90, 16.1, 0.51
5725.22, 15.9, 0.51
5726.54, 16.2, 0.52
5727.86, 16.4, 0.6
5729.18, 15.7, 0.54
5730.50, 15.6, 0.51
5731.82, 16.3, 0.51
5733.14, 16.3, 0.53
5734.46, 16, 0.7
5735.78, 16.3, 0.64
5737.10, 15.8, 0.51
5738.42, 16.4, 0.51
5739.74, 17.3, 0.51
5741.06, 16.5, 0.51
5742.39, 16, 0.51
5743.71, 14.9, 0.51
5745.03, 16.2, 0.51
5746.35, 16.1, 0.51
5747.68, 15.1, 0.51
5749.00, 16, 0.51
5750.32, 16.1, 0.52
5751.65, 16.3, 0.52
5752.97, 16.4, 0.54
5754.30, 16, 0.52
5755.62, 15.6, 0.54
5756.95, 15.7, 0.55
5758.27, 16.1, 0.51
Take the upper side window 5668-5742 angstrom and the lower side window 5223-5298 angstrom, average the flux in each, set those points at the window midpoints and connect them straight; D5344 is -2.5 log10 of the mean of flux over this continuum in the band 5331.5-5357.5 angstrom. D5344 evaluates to -0.08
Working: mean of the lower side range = 14.7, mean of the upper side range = 15.7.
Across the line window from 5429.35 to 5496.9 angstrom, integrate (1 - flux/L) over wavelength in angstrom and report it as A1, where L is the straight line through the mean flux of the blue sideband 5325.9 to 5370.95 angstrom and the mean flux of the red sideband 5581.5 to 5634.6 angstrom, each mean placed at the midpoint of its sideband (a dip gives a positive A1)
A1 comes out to 1.0 angstrom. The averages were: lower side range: 15.9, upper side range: 15.2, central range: 15.3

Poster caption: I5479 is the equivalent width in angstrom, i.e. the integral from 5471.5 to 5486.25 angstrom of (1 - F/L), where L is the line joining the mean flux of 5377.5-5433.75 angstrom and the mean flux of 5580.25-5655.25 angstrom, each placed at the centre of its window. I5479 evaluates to 0.37 angstrom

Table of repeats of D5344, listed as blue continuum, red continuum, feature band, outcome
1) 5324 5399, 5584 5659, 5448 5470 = 0.02 mag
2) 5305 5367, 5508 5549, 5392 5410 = 0.07 mag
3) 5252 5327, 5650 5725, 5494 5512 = 0.03 mag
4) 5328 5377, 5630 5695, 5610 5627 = 0.01 mag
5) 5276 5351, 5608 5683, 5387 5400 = 0.03 mag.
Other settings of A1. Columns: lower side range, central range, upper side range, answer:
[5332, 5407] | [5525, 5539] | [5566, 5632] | 0.1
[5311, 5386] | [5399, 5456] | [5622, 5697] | 1.2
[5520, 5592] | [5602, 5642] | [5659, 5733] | 0.3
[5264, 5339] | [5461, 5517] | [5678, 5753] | 1.1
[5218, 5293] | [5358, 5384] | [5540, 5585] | -1.8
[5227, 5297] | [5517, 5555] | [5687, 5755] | -0.6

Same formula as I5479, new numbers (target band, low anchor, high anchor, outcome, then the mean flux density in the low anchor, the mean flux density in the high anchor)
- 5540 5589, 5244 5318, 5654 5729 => 0.0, 15.1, 15.6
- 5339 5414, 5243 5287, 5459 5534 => -4.0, 14.5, 15.2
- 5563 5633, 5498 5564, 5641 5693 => 1.1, 15.5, 15.5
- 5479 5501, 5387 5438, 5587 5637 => 0.1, 15.4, 15.3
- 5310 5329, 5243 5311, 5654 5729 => -1.0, 14.9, 15.6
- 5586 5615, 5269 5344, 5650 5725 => 0.3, 15.4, 15.5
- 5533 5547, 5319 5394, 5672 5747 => 0.0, 15.7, 15.8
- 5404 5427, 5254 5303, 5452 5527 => -0.5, 14.7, 15.2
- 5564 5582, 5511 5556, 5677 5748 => 0.3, 15.5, 15.8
